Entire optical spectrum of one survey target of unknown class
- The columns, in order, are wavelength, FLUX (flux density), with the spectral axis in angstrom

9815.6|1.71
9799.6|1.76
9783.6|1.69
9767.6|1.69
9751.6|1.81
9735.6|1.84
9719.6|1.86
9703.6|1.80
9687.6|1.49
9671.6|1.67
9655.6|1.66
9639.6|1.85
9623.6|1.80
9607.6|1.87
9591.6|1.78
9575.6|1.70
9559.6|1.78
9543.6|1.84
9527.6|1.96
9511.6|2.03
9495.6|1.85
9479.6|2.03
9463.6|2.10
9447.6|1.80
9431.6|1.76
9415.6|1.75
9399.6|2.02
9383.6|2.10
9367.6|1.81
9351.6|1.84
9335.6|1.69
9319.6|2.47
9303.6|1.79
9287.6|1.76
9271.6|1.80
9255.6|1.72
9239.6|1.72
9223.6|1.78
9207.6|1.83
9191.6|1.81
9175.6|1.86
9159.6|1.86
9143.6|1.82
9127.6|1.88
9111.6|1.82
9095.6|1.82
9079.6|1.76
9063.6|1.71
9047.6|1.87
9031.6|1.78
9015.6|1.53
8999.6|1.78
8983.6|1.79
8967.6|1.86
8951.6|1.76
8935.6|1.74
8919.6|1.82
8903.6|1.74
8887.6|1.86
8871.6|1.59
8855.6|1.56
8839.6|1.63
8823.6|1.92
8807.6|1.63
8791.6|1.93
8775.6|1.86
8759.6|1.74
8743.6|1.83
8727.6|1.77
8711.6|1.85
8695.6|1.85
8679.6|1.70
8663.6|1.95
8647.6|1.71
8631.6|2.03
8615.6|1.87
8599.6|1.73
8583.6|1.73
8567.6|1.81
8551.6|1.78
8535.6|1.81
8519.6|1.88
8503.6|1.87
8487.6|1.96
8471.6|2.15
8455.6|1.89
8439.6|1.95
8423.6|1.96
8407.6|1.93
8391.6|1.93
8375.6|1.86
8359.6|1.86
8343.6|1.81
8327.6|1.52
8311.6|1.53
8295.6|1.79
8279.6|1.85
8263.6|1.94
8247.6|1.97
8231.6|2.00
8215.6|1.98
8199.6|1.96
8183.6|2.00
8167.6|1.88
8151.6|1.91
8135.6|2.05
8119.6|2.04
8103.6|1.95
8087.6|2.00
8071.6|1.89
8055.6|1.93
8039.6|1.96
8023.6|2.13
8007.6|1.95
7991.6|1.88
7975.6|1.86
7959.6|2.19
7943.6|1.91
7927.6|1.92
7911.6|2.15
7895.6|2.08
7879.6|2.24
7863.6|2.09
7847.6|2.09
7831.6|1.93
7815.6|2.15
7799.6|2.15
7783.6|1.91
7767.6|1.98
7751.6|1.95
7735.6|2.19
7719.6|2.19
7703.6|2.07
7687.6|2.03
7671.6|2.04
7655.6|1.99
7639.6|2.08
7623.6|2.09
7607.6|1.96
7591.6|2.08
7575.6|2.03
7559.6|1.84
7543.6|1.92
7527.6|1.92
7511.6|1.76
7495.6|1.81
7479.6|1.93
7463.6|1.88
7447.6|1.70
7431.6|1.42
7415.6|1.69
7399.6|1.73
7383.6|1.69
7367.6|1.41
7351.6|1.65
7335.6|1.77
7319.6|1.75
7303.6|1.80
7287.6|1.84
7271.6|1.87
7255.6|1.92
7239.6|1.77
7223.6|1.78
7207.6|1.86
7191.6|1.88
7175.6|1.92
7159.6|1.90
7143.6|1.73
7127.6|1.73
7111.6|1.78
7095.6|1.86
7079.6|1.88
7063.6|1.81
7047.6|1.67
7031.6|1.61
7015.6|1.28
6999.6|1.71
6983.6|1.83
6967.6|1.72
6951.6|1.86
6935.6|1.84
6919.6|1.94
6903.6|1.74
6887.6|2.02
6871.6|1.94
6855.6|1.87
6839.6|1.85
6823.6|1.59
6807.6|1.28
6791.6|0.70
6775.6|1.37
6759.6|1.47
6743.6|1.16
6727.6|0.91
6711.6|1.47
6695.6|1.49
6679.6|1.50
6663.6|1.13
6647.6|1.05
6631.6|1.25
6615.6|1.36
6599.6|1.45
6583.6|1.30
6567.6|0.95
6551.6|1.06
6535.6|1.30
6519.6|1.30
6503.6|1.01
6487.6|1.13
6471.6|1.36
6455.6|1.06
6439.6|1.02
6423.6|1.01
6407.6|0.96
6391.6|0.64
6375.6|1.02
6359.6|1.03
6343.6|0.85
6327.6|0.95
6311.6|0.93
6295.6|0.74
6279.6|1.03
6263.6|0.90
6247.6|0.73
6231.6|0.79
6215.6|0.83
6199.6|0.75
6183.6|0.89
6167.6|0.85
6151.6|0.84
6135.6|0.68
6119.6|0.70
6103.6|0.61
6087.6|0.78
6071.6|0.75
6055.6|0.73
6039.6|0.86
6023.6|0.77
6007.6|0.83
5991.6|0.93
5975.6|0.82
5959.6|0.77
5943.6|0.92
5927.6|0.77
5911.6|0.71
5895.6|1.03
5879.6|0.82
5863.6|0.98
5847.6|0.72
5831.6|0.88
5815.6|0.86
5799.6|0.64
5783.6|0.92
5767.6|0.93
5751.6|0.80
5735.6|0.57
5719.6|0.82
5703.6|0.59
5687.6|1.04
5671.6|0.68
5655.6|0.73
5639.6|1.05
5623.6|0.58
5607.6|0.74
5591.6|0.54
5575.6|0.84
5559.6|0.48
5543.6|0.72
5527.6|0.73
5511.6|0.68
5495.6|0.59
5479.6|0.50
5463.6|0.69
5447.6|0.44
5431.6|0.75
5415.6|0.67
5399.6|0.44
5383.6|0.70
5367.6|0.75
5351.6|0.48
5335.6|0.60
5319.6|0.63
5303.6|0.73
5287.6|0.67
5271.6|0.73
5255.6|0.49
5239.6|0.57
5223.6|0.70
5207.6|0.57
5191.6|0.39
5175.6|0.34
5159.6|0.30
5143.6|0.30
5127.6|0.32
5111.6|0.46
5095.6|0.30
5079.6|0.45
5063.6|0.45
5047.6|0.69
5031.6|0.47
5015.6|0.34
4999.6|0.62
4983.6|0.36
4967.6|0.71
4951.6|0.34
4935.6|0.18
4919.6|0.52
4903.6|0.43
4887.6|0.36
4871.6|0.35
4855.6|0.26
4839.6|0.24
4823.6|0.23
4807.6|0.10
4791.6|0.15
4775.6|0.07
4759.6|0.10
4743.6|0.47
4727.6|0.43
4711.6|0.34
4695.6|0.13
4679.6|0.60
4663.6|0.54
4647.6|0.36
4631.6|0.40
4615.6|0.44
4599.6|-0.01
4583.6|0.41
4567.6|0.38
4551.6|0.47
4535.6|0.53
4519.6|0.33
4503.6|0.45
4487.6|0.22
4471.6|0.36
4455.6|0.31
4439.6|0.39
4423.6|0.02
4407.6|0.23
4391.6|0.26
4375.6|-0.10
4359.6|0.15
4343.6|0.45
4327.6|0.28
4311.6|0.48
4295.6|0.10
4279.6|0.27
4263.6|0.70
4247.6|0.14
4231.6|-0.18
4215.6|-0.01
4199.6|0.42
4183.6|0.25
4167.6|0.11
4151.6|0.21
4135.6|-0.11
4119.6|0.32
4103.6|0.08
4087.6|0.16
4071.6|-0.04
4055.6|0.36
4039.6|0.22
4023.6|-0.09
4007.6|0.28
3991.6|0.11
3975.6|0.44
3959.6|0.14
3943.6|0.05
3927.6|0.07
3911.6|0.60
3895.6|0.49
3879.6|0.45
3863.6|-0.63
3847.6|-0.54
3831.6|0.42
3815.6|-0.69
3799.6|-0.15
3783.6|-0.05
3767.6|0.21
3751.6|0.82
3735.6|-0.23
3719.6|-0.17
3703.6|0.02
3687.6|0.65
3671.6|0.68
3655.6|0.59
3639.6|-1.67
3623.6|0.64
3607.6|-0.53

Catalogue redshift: 0.71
